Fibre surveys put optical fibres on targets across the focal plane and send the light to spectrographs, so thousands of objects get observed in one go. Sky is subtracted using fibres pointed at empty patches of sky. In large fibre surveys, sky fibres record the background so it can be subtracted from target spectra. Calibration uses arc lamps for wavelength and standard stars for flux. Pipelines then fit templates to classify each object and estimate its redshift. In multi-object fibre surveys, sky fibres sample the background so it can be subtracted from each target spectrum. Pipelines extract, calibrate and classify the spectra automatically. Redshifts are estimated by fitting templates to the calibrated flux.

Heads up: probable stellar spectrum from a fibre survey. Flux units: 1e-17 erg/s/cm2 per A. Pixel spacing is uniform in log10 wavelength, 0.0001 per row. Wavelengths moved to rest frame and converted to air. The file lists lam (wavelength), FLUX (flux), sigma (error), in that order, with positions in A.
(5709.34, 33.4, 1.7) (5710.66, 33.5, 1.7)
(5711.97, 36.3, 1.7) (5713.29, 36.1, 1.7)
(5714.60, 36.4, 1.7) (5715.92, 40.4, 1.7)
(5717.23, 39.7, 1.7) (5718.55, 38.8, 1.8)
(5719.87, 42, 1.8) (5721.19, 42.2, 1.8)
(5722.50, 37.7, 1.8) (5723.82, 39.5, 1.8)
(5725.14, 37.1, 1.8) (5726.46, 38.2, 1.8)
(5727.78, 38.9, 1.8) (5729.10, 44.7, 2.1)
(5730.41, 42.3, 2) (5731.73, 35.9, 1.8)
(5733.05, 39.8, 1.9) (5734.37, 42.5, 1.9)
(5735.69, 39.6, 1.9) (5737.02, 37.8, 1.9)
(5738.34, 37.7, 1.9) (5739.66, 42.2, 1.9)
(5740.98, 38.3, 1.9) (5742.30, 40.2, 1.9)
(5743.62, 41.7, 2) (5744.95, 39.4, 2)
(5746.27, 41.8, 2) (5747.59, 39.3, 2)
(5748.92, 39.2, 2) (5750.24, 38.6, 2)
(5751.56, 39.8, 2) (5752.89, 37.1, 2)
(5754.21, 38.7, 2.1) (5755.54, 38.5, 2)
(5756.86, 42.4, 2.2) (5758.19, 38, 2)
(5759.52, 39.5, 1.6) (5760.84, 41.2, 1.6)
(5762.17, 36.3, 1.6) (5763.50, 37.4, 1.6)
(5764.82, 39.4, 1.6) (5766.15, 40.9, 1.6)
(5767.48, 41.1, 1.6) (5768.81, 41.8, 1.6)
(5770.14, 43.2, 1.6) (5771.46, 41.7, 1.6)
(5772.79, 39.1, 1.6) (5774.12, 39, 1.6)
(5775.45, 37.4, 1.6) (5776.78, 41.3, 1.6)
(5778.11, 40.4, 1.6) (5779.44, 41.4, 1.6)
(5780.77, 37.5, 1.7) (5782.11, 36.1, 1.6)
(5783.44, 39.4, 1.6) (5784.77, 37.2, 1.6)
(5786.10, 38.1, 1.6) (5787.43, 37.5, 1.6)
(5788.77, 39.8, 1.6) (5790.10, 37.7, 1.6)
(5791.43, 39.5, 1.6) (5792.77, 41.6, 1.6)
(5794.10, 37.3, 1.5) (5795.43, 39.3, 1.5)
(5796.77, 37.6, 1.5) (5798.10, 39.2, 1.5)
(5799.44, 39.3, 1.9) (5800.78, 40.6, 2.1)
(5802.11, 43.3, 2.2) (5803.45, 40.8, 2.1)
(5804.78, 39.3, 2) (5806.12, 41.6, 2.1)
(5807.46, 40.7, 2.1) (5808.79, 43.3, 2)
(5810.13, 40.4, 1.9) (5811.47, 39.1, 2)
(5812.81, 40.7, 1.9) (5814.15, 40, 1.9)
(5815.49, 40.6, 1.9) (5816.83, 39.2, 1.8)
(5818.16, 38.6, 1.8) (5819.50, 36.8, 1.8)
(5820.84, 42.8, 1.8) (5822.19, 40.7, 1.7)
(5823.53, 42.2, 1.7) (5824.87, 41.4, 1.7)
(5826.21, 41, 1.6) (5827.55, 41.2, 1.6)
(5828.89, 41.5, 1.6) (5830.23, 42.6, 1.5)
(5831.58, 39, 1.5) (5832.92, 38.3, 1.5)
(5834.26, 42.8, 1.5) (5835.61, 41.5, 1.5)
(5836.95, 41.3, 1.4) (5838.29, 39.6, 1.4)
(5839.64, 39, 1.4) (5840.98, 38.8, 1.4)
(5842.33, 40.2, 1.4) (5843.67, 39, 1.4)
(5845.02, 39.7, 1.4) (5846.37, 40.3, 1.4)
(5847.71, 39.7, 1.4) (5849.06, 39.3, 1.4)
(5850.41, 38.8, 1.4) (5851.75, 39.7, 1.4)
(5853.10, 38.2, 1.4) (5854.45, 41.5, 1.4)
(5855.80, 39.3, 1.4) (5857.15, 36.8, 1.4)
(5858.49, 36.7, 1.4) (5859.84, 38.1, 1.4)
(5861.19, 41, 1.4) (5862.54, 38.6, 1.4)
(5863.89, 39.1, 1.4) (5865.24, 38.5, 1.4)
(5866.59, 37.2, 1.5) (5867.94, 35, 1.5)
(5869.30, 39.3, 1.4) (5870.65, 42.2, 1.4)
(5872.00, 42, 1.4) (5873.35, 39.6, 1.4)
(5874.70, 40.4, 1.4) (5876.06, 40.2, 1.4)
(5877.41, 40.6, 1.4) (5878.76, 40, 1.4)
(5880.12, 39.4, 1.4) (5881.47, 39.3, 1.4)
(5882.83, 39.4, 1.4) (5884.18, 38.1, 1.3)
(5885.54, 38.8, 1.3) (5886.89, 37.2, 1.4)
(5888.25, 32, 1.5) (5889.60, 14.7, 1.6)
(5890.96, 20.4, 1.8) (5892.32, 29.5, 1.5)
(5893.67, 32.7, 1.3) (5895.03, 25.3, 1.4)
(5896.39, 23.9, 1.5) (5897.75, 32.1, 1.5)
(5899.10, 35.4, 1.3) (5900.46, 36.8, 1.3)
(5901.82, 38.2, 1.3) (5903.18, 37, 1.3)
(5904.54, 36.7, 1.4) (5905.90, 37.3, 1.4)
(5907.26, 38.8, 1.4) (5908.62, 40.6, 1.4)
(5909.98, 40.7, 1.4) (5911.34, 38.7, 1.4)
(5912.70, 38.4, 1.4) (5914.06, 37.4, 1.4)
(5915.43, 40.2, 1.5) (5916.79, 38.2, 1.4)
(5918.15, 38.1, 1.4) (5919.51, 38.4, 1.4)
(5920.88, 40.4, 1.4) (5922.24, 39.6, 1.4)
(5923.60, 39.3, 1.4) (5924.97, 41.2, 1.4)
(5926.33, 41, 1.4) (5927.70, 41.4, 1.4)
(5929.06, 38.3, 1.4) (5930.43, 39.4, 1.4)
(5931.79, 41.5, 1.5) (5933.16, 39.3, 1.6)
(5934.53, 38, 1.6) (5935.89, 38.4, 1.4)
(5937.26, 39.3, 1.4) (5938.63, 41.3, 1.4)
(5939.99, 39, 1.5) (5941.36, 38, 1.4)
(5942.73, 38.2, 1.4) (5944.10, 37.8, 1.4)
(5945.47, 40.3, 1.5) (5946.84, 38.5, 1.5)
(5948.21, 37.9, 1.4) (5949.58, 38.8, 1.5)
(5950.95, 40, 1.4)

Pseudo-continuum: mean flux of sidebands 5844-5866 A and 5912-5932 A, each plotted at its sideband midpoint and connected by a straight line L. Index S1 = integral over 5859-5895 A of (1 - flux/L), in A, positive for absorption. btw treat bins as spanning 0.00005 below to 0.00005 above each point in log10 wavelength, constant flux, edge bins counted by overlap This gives 2.52 A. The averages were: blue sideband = 39.1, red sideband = 39.5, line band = 36.5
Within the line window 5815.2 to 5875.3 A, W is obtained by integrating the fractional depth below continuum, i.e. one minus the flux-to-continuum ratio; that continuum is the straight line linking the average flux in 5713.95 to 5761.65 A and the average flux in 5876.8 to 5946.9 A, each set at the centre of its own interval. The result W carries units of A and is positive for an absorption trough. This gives -2.8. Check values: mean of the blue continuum 39.6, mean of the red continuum 37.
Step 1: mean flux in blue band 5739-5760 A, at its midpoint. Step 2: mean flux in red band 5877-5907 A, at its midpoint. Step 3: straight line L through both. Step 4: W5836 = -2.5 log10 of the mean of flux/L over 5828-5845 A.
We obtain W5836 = -0.12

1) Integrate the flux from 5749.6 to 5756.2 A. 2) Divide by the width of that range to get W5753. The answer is 38.5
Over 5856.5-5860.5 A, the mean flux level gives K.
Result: 37.3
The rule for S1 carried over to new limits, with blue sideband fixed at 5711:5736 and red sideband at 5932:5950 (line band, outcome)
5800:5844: -1.6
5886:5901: 3.8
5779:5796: 0.3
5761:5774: -0.3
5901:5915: 0.2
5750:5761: 0.0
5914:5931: -0.3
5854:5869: 0.3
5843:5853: -0.1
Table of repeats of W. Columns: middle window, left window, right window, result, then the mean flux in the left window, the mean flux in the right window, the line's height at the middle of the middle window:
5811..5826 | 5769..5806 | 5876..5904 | -1.0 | 39.5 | 33.7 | 37.8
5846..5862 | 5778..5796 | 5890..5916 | -1.2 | 38.7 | 34.5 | 36.3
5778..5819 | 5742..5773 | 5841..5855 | 0.2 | 39.9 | 39.6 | 39.7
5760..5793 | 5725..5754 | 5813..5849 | 0.4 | 39.7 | 40.3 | 39.9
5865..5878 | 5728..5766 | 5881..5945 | -0.7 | 39.6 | 36.7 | 37.5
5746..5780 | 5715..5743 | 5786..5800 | -0.4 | 39.8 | 38.8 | 39.3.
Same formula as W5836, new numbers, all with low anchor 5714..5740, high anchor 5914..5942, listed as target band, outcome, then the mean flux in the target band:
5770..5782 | -0.005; 39.8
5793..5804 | -0.005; 39.7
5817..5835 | -0.030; 40.6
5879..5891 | 0.157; 34.2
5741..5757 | 0.001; 39.6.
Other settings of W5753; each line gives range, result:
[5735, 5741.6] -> 39.1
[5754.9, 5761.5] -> 39.9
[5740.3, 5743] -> 39.4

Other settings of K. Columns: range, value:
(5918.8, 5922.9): 39.5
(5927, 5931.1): 39.7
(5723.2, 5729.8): 39.7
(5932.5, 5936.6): 38.6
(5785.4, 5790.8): 38.3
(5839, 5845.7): 39.3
